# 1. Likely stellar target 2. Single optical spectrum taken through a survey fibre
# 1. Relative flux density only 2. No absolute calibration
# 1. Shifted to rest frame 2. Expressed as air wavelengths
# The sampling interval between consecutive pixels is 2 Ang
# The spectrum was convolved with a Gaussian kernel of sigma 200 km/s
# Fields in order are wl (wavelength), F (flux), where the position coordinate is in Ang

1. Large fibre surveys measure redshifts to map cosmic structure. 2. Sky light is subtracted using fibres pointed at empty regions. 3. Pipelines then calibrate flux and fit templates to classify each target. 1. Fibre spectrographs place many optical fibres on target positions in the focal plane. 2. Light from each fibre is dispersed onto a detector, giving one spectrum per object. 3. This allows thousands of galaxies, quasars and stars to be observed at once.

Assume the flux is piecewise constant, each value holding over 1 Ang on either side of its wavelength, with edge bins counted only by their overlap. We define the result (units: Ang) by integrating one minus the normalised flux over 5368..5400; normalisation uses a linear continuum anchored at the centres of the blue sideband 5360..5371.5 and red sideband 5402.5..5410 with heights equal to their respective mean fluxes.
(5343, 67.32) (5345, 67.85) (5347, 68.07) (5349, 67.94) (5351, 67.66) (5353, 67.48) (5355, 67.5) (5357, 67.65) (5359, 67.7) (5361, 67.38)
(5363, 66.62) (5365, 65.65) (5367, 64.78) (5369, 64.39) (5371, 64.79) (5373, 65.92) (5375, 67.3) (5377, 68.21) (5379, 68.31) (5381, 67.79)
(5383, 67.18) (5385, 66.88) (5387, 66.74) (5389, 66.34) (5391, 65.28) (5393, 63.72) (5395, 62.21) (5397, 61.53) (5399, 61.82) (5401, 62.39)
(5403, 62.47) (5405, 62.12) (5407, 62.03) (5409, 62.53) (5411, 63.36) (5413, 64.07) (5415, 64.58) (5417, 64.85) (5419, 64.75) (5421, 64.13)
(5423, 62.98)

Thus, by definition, -0.7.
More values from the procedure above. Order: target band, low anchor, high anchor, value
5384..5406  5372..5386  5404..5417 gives 0.5 Ang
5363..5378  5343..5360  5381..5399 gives 0.1 Ang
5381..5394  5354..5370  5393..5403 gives -0.6 Ang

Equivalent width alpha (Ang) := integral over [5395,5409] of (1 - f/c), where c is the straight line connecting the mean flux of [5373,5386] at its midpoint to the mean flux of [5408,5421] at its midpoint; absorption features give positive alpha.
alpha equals 0.7 Ang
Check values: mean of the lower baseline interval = 67.5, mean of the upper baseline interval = 64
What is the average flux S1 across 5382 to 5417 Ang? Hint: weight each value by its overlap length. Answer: 63.9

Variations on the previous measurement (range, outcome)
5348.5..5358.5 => 67.6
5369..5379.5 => 66.6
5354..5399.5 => 65.9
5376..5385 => 67.8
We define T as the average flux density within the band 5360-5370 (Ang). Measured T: 65.8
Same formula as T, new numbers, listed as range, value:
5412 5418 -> 64.5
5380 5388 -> 67.1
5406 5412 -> 62.6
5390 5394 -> 64.5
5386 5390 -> 66.5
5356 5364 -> 67.3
